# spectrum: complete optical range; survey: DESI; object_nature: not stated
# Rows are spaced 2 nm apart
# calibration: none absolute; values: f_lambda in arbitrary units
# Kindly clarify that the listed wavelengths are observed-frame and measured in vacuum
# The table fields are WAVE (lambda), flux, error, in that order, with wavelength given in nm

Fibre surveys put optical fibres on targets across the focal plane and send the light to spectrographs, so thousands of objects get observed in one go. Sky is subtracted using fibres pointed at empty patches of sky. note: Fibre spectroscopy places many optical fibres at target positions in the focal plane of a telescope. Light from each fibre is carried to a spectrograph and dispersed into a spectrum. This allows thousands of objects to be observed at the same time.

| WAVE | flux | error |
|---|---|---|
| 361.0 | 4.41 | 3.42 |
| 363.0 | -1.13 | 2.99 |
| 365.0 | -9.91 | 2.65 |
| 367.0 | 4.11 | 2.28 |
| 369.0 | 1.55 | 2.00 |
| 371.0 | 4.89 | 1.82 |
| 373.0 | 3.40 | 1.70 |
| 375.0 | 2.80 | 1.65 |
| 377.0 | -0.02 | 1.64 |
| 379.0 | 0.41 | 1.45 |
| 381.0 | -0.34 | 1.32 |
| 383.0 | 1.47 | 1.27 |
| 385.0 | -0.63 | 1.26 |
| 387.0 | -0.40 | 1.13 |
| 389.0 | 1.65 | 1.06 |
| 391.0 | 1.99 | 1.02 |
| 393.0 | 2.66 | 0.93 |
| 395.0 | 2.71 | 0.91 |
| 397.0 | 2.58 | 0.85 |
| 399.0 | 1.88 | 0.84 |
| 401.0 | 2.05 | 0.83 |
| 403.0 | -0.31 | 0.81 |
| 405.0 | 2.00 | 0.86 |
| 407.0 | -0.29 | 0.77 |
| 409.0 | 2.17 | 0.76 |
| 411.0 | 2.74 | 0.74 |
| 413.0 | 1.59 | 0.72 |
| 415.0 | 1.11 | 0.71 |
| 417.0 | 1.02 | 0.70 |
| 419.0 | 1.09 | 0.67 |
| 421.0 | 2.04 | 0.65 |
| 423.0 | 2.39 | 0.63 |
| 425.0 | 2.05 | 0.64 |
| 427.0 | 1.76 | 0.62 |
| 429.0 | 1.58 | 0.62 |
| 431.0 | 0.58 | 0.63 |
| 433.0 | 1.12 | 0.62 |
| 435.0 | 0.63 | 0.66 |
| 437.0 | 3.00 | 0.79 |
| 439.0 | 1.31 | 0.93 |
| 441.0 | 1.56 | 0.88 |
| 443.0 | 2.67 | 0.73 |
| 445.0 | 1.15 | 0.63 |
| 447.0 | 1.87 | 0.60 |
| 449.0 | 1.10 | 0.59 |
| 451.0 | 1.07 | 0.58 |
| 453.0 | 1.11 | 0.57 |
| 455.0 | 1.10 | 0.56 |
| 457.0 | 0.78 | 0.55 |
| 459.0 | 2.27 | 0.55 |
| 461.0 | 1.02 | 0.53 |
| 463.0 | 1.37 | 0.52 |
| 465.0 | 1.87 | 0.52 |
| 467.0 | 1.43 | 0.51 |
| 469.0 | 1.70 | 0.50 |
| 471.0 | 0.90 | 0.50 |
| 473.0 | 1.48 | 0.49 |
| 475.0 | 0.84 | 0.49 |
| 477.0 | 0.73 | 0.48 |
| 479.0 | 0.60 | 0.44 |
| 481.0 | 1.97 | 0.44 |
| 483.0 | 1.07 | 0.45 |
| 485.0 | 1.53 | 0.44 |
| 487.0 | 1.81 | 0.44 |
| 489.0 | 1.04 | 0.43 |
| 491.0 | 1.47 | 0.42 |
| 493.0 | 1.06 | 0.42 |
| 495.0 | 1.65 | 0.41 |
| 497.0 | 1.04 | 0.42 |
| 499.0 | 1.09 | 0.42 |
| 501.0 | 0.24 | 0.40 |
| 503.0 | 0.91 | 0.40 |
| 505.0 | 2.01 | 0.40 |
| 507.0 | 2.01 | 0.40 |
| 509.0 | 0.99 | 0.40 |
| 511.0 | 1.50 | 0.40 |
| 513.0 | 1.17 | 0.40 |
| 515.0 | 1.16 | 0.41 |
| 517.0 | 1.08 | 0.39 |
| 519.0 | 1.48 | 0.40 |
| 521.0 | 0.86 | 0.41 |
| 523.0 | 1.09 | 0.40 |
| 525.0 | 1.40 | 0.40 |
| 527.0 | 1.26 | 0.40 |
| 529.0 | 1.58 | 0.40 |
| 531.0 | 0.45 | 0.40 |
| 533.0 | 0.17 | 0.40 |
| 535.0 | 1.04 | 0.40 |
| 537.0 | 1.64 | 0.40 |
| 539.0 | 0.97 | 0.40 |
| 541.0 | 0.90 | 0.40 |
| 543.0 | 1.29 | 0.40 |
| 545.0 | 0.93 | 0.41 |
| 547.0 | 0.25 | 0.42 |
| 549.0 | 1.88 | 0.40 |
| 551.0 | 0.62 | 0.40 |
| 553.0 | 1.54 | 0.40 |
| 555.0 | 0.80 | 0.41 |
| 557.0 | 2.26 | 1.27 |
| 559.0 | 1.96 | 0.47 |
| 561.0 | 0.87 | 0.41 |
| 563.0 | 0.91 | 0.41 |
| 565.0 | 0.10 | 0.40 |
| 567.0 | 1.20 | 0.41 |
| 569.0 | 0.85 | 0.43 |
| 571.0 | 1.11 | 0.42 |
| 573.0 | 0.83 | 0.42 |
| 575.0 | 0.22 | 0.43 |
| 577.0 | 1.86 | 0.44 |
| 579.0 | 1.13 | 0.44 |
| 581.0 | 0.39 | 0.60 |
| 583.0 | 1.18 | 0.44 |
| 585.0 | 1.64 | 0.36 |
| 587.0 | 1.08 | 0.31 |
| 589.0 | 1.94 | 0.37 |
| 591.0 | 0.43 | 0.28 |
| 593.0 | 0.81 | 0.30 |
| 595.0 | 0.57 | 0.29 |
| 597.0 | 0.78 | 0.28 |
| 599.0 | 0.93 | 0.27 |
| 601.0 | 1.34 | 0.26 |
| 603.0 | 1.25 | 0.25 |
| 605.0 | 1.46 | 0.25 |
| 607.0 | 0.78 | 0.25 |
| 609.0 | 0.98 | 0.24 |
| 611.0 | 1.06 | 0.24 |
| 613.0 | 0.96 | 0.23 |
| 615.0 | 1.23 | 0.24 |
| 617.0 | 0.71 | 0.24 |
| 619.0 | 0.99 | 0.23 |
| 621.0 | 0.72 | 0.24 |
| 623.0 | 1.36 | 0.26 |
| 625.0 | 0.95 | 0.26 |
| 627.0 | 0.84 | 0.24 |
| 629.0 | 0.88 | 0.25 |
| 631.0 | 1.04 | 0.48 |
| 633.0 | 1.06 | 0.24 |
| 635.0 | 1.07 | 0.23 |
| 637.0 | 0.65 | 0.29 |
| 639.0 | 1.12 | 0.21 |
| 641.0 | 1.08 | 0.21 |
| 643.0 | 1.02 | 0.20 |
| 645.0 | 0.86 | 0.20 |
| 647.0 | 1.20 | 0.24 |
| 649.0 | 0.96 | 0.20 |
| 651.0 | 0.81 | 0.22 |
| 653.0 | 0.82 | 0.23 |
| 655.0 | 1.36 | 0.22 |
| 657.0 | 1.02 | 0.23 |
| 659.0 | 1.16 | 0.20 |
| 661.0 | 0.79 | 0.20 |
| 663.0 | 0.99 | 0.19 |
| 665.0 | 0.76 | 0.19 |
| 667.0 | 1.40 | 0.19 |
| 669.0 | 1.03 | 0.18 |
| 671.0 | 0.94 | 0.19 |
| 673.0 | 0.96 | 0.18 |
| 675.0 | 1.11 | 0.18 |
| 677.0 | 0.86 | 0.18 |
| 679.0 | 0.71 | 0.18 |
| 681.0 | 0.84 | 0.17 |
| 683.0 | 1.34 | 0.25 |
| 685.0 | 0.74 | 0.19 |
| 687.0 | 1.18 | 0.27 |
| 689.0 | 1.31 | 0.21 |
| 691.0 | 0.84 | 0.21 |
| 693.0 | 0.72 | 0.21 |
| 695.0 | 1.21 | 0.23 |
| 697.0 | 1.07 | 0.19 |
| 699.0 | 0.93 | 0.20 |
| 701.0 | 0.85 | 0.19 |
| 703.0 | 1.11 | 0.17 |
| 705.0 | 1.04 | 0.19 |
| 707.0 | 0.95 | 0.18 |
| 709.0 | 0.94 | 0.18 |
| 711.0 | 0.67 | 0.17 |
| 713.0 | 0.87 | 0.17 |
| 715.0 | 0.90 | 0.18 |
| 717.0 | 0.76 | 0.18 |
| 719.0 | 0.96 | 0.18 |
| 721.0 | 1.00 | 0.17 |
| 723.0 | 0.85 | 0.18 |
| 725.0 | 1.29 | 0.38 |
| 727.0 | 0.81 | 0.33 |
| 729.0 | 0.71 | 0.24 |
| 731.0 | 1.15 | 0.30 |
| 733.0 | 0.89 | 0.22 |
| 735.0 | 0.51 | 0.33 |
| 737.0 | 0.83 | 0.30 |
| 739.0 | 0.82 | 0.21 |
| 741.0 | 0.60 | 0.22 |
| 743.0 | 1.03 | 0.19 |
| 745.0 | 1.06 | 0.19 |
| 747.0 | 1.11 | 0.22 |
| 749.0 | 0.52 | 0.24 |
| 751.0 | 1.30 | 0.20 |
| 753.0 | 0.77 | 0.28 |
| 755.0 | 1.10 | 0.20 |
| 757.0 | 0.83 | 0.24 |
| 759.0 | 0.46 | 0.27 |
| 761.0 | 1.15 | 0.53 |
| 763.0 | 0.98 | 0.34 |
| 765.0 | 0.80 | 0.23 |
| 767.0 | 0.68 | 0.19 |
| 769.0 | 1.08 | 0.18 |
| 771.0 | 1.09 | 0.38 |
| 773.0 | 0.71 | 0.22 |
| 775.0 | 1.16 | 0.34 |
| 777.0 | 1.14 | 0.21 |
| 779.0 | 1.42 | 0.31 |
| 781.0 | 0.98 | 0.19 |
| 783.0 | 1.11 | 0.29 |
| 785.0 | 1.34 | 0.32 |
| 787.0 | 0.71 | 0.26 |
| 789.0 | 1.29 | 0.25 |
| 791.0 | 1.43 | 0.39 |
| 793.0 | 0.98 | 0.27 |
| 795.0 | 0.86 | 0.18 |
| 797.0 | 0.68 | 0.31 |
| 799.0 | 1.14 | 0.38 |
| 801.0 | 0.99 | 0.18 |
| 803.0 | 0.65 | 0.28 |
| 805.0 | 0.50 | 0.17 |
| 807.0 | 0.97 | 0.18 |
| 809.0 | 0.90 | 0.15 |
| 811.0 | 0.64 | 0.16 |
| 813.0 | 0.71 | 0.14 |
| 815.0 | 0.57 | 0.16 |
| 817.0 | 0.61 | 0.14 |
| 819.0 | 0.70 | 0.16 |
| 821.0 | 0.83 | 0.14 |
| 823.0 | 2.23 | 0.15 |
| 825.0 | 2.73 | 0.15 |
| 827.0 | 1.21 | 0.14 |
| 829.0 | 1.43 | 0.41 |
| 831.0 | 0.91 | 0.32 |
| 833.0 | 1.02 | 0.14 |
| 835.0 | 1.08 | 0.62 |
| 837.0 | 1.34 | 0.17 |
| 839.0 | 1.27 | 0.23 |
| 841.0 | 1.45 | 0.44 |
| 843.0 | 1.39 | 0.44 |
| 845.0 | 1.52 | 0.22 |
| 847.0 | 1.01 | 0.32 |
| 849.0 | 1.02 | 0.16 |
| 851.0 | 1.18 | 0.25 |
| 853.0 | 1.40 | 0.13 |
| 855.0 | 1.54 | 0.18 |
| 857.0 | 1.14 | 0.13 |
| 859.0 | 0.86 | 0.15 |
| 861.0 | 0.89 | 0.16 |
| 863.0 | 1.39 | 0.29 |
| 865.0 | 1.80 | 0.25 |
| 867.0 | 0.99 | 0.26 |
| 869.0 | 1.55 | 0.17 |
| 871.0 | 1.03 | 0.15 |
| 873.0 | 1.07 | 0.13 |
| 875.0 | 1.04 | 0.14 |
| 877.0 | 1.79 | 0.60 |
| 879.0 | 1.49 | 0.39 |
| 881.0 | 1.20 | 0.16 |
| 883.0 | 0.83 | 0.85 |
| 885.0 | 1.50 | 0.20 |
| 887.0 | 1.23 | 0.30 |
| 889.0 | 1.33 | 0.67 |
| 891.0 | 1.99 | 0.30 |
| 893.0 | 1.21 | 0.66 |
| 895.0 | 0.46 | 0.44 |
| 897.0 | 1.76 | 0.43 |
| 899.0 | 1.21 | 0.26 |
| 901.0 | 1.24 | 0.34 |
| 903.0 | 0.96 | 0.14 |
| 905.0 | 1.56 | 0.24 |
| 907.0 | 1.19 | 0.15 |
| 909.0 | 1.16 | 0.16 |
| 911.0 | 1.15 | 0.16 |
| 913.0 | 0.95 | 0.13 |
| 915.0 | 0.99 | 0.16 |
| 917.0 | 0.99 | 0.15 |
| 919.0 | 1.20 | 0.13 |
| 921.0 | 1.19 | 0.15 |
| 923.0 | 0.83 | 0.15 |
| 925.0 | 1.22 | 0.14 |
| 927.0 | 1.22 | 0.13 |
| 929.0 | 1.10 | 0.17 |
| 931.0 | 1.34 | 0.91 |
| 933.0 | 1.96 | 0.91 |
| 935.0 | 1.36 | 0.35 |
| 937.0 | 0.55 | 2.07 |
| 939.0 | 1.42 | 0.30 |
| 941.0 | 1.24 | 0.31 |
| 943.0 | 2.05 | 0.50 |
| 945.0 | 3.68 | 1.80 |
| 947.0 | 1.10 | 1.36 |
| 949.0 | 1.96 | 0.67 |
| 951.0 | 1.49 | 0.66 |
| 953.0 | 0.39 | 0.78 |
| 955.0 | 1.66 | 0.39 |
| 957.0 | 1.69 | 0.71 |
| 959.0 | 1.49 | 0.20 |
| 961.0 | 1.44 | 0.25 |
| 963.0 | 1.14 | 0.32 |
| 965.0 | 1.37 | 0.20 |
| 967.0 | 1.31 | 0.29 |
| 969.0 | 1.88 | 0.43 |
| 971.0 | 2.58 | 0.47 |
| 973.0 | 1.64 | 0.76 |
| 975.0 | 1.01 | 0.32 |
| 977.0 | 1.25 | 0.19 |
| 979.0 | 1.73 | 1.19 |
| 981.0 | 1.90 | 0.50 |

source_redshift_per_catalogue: 1.210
